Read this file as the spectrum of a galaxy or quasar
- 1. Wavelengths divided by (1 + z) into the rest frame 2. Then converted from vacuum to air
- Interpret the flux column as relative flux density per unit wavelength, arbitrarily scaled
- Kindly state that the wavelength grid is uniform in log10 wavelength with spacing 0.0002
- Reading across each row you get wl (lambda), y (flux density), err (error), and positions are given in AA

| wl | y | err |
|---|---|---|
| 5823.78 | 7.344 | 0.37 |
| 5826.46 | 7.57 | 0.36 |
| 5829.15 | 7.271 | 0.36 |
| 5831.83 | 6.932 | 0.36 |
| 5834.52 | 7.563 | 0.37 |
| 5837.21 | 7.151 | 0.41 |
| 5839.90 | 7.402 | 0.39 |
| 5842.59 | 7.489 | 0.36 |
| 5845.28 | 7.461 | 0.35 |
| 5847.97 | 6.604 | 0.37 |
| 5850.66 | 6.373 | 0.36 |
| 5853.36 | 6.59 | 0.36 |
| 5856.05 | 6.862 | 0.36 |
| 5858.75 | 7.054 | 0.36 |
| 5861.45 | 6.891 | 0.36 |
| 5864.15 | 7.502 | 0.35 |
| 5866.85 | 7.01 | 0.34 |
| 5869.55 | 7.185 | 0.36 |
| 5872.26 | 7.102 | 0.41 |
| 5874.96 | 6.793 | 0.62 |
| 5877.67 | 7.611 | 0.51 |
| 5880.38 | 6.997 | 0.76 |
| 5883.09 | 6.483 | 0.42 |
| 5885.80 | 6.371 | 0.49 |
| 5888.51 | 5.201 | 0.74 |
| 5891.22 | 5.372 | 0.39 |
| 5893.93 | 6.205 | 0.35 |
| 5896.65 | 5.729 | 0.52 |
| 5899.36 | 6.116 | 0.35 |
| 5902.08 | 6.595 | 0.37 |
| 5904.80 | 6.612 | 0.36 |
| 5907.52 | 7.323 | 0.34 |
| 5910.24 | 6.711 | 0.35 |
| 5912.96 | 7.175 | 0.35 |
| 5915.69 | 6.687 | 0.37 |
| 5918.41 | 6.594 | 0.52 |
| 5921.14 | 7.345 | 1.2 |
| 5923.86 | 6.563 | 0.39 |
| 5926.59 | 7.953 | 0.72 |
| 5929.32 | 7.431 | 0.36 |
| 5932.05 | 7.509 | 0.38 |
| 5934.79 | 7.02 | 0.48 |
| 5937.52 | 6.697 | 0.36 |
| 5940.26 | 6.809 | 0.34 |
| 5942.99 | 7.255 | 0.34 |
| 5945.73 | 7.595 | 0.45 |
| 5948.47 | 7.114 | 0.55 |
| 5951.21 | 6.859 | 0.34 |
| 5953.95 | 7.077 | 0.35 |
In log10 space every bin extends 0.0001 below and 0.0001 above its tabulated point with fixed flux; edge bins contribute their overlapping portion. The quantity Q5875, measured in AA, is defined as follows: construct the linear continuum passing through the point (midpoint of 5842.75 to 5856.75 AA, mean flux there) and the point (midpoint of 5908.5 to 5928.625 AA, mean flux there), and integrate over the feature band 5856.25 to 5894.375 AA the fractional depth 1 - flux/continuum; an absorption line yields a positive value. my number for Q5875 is 1.1 AA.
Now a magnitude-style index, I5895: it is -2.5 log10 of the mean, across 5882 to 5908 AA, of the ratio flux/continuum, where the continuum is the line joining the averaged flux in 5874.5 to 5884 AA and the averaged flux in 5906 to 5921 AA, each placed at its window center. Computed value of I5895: 0.134 mag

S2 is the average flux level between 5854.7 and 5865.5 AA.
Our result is 7.08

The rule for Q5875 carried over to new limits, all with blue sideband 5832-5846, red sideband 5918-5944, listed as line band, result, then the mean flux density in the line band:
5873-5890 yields 1.58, 6.59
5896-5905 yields 1.19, 6.26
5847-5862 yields 1.24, 6.72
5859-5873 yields 0.32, 7.13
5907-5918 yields 0.41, 6.92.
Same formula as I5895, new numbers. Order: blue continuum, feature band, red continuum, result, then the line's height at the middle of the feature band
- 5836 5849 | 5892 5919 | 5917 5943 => 0.09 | 7.15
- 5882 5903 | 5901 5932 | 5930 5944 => -0.07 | 6.57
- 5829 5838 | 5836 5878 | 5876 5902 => -0.04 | 6.82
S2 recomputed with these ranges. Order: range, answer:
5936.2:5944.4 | 6.92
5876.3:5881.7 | 7.3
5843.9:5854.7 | 6.76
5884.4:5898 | 5.78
